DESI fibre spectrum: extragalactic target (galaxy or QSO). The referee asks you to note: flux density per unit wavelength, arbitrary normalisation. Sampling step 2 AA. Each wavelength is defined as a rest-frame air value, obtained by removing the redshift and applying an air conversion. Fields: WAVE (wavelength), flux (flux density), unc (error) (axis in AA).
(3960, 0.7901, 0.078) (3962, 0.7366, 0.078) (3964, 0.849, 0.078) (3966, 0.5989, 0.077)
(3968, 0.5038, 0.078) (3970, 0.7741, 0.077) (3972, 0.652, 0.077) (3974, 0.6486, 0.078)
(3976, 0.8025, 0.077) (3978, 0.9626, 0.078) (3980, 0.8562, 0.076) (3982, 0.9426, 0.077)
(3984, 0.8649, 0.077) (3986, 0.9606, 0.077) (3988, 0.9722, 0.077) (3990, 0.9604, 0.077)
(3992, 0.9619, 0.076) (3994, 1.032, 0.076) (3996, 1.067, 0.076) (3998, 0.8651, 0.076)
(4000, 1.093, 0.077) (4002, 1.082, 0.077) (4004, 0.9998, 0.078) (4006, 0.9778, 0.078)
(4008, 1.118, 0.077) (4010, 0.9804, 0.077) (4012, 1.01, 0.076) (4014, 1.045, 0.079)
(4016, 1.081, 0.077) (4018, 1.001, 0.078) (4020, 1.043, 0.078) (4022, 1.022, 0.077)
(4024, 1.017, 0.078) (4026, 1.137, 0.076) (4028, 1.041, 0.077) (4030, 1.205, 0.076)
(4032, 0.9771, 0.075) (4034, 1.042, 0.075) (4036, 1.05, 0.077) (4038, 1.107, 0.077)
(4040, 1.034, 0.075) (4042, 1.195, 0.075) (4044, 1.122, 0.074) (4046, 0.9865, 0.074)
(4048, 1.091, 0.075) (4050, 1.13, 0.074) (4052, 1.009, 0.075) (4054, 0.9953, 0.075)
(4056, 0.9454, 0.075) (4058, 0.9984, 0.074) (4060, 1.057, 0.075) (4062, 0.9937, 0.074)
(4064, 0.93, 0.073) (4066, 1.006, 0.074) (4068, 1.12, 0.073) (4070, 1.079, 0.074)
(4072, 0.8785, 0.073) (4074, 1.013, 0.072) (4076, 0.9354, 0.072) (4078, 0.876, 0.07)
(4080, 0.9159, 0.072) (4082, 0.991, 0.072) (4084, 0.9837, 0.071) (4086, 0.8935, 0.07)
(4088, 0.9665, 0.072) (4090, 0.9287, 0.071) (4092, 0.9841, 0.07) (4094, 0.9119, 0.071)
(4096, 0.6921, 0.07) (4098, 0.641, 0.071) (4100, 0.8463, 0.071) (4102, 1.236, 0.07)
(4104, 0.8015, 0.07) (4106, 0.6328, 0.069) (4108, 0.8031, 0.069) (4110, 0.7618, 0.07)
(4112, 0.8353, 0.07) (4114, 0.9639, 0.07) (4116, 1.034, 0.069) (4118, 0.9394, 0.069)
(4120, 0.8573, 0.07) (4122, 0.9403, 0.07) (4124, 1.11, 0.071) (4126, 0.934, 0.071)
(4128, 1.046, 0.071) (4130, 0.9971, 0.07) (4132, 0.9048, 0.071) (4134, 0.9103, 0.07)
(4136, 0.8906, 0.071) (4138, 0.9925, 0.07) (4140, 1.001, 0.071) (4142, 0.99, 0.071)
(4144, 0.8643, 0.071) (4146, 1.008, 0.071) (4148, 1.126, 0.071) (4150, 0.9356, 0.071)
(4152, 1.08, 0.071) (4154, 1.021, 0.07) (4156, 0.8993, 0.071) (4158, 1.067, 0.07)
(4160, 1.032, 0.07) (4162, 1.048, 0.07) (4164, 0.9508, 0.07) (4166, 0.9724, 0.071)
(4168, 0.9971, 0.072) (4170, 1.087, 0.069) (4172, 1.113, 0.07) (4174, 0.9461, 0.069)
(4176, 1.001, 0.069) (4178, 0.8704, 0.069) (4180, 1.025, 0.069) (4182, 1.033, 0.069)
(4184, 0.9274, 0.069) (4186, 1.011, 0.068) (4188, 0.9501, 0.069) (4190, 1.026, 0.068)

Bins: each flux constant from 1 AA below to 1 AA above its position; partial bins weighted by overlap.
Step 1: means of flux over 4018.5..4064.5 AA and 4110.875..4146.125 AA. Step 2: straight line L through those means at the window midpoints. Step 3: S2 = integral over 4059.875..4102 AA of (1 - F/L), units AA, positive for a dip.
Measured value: 2.8 AA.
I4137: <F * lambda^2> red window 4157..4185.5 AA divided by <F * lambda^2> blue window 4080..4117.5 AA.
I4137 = 1.18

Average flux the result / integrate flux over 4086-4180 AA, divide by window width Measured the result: 0.947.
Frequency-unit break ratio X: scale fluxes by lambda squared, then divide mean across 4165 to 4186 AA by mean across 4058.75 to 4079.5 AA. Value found 1.1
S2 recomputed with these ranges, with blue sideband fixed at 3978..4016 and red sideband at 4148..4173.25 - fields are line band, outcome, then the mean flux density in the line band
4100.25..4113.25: 2.1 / 0.847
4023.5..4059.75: -2.3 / 1.06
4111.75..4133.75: 1.1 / 0.963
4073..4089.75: 1.0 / 0.946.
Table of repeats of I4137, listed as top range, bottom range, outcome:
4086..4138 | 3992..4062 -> 0.90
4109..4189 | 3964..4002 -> 1.22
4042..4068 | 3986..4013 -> 1.05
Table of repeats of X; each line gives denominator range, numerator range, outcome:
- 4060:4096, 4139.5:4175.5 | 1.09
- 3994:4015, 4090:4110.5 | 0.86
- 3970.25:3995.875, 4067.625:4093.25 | 1.14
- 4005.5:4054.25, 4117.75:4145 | 0.95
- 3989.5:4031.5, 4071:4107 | 0.90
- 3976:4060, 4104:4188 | 1.00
